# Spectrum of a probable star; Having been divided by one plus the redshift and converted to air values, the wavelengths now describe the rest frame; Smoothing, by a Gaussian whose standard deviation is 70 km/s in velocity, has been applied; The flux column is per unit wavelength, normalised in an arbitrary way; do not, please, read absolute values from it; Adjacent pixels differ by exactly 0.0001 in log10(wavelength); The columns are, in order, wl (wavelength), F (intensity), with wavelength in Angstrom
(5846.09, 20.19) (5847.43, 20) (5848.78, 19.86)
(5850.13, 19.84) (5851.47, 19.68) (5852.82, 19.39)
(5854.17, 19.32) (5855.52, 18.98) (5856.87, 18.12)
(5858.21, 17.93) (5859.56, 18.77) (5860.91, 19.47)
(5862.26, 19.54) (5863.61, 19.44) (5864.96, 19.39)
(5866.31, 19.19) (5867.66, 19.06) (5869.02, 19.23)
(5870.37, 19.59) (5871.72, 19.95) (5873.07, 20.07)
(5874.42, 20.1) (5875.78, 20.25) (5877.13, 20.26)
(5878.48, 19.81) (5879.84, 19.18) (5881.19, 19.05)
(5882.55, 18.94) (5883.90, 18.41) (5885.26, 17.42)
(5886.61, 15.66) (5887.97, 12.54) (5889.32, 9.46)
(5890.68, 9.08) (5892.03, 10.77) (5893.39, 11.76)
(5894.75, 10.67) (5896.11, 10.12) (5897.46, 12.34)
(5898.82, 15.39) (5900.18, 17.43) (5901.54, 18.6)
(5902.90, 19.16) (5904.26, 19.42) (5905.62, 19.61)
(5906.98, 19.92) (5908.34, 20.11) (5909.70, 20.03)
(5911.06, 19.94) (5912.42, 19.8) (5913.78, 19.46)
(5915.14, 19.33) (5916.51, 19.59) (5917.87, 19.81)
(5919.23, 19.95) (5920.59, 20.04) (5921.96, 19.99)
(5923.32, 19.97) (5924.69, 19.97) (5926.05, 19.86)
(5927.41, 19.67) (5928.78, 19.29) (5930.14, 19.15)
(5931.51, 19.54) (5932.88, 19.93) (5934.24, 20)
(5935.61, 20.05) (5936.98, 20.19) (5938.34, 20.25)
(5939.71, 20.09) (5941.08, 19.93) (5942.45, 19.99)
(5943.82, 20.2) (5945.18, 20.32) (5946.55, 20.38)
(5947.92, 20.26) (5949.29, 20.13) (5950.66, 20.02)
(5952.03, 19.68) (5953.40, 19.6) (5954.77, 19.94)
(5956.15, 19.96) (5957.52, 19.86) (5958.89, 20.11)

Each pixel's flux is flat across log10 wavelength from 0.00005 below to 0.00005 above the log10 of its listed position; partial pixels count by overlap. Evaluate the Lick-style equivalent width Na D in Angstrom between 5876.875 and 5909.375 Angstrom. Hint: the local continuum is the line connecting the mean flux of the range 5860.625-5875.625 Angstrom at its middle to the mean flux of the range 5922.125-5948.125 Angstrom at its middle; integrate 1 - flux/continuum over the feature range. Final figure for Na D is 6.1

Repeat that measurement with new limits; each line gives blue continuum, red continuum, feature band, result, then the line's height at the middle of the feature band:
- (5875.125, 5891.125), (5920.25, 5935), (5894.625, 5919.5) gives 0.5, 18.4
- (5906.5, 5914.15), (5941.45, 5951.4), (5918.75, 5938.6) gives 0.2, 20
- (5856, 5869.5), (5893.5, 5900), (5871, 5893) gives -2.0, 15.3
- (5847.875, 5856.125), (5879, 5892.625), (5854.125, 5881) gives -3.0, 17.5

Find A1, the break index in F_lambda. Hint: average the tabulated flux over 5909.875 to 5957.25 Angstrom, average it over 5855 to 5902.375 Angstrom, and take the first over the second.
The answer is 1.17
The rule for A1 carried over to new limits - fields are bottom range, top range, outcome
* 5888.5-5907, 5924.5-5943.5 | 1.38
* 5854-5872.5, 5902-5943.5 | 1.03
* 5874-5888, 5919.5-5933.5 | 1.06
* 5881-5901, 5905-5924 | 1.43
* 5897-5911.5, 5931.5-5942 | 1.09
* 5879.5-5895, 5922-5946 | 1.38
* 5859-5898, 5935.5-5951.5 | 1.19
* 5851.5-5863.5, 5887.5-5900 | 0.61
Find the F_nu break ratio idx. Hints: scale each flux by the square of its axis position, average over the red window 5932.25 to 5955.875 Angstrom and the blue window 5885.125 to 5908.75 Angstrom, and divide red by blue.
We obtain 1.4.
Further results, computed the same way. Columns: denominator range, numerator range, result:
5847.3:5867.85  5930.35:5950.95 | 1.07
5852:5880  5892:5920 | 0.91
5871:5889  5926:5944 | 1.10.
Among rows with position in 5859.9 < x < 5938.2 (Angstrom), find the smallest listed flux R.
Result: 9.08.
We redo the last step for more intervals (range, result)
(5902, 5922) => 19.16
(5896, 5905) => 10.12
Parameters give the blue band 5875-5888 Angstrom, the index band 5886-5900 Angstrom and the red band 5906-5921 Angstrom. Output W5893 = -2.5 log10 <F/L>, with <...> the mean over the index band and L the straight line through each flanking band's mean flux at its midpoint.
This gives 0.499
